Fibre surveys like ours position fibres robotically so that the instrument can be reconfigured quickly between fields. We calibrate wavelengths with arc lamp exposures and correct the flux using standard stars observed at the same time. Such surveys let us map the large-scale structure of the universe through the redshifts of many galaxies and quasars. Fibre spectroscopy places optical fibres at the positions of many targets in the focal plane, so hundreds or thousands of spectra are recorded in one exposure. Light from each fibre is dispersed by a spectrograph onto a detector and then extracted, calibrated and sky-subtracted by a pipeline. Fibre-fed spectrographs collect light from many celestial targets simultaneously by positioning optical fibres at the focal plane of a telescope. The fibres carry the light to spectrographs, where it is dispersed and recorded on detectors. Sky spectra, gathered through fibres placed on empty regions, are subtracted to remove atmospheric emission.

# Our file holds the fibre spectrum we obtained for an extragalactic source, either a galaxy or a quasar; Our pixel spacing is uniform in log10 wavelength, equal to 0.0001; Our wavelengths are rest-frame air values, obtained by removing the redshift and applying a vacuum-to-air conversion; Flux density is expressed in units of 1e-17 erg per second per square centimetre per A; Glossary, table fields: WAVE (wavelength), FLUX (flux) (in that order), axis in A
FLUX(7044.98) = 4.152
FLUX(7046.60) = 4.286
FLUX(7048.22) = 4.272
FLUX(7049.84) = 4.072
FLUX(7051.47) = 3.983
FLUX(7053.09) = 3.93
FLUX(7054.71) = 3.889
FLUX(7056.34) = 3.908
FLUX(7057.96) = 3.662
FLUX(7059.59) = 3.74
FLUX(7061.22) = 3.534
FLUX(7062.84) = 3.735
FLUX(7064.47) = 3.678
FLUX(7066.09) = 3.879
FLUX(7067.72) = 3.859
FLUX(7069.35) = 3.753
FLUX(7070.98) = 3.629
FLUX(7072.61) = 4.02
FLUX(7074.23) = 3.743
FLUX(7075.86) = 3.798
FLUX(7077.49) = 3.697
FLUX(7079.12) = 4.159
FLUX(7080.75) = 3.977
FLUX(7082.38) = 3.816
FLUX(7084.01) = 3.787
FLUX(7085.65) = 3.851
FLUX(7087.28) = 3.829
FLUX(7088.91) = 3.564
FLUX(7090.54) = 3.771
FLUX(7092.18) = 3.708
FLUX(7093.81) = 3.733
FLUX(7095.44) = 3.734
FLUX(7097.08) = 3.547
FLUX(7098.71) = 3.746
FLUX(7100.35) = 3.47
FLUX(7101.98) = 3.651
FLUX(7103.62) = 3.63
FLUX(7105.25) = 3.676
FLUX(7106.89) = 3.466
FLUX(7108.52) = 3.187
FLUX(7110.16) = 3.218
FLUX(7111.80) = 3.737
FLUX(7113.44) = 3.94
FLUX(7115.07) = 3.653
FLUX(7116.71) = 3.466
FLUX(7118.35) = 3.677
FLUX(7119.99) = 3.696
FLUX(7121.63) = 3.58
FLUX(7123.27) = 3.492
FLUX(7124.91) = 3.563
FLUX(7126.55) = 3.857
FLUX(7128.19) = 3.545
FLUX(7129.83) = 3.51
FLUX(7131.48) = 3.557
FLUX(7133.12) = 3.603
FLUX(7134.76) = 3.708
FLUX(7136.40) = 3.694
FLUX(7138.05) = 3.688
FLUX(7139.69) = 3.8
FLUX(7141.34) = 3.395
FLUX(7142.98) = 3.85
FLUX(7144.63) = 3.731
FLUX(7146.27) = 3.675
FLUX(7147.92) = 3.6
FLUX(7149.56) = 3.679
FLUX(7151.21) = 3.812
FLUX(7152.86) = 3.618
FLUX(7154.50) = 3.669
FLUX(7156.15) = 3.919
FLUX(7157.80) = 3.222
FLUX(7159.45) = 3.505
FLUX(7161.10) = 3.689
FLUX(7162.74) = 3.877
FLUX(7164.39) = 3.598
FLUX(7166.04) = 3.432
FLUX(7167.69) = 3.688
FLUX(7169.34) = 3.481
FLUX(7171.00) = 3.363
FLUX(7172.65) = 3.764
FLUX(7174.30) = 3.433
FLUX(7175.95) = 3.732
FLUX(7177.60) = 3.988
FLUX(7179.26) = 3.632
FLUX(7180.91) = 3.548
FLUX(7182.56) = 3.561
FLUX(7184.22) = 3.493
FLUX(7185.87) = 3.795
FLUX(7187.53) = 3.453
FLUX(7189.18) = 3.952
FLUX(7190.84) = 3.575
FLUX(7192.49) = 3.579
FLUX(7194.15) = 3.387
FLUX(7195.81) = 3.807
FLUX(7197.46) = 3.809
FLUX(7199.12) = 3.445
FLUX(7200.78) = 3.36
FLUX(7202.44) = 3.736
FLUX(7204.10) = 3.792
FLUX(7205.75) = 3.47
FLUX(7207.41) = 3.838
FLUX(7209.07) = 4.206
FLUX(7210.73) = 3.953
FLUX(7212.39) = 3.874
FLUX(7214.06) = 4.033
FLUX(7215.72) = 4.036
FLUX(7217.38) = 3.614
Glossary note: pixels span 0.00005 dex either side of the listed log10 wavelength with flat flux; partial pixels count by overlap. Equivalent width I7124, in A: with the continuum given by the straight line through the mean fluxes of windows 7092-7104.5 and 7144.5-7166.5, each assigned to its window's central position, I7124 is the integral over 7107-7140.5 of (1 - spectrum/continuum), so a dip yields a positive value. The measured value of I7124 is 0.40 A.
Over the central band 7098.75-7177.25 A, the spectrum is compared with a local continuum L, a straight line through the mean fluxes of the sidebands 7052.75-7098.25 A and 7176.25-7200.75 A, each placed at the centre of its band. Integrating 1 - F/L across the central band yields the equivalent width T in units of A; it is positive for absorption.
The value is 1.8 A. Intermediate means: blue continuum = 3.78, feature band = 3.62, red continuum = 3.64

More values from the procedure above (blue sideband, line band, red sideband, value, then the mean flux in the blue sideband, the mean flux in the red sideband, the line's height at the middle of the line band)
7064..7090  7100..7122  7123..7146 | 0.8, 3.82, 3.65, 3.72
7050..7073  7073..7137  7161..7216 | 1.6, 3.8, 3.68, 3.76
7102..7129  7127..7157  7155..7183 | -0.6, 3.59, 3.62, 3.6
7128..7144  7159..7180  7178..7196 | 0.0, 3.64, 3.62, 3.62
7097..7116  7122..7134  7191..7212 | 0.1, 3.58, 3.7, 3.61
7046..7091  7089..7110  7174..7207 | 1.1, 3.85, 3.63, 3.79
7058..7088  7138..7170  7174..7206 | 0.3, 3.8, 3.63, 3.69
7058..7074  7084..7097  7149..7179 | 0.0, 3.75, 3.64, 3.72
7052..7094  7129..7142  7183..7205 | 0.3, 3.8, 3.63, 3.71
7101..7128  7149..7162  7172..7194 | -0.1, 3.59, 3.65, 3.62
